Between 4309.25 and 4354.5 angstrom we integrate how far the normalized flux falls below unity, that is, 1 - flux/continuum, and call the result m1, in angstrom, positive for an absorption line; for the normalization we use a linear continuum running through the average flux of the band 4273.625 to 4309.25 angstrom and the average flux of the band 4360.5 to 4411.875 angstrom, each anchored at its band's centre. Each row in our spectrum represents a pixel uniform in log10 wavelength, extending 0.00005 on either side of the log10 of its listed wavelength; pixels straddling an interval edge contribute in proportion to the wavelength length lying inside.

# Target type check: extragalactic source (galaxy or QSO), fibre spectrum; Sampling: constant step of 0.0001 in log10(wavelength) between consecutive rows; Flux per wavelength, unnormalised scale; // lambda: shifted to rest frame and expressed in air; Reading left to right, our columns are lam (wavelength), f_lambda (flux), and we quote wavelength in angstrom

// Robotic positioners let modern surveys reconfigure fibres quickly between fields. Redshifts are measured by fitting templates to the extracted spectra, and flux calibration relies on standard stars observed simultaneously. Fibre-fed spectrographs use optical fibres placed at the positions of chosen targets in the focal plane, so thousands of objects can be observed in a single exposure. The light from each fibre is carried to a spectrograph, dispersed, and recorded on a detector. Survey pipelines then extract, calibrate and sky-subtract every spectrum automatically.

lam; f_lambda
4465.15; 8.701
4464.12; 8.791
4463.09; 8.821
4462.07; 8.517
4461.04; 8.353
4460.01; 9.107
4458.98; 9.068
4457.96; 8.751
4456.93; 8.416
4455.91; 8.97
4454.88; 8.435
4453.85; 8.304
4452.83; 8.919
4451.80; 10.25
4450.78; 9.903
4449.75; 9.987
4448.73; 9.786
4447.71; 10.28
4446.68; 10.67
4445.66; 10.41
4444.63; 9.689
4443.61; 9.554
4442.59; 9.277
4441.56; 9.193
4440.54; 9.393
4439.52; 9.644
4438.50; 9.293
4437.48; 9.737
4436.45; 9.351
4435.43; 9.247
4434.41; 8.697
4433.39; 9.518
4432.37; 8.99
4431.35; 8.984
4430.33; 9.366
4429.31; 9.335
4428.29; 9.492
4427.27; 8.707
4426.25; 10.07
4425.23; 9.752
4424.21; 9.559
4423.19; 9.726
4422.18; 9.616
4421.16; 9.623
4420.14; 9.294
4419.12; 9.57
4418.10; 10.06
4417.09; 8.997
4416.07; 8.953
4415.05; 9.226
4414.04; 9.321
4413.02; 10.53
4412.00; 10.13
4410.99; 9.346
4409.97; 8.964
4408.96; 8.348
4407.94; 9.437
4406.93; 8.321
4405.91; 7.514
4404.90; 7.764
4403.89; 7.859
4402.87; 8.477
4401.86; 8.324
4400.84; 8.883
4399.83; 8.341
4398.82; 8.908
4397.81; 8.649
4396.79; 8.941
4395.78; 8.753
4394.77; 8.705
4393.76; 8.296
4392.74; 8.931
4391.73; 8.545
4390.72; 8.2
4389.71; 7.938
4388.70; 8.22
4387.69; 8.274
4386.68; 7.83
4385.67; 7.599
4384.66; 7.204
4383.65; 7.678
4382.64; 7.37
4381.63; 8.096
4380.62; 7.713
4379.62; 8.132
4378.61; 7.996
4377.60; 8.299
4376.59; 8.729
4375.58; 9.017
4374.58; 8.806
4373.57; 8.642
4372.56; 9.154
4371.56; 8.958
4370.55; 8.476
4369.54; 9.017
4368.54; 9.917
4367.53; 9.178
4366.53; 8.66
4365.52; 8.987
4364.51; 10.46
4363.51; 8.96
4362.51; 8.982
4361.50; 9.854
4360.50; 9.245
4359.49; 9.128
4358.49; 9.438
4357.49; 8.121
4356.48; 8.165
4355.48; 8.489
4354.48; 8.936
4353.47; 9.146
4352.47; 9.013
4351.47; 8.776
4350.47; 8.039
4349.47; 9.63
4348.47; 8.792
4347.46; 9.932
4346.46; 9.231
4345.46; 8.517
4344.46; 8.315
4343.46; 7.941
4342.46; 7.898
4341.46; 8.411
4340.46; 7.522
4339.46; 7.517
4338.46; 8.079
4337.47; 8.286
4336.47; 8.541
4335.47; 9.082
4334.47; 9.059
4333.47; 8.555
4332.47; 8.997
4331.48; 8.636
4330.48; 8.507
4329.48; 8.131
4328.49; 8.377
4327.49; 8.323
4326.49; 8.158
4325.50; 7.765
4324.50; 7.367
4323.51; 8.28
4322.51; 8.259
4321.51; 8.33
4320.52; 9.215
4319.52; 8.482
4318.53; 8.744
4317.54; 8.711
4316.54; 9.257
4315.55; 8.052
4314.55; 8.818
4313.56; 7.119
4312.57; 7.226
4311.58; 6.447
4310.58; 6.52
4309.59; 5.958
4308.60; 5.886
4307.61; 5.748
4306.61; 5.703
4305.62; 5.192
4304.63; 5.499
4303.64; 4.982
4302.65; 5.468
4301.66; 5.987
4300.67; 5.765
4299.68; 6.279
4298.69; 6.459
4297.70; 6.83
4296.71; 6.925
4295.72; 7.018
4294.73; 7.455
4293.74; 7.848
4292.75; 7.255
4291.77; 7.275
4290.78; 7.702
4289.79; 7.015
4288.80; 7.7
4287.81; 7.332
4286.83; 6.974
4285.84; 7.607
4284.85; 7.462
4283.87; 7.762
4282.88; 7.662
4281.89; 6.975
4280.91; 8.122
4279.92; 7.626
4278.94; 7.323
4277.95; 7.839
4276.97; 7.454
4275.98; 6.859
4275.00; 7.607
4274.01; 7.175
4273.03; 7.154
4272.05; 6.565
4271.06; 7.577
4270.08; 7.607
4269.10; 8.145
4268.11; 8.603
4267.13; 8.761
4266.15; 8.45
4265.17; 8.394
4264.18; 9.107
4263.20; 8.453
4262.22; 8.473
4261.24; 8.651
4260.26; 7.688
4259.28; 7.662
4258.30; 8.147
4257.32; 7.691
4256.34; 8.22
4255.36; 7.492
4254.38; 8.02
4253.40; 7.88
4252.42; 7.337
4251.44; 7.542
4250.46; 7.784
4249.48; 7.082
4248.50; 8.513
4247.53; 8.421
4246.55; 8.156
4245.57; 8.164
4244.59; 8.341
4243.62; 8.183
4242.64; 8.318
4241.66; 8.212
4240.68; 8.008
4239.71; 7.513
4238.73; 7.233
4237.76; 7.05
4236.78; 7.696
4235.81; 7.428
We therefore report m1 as -4.3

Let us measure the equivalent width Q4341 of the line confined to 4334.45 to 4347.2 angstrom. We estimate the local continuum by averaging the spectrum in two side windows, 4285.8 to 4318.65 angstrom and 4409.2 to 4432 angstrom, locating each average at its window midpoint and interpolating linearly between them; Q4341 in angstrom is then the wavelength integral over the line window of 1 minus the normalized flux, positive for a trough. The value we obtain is -1.0 angstrom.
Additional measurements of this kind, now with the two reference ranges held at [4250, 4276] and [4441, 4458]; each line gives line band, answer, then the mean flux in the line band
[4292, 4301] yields 1.42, 6.9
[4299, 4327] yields 4.12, 7.11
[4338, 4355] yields 0.08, 8.57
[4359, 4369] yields -0.66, 9.33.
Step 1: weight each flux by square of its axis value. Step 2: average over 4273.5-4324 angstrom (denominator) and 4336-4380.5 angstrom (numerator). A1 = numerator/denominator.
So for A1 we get 1.25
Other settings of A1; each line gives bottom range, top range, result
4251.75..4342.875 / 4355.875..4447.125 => 1.23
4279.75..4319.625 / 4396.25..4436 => 1.37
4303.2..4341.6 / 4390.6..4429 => 1.21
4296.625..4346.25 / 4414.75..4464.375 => 1.30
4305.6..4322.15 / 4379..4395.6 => 1.12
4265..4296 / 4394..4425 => 1.26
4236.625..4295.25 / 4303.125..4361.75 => 1.08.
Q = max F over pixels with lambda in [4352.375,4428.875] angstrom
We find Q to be 10.53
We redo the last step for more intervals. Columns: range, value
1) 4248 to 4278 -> 9.107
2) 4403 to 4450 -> 10.67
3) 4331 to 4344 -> 9.082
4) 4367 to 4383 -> 9.917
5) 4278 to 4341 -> 9.257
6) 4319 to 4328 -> 9.215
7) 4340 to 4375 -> 10.46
